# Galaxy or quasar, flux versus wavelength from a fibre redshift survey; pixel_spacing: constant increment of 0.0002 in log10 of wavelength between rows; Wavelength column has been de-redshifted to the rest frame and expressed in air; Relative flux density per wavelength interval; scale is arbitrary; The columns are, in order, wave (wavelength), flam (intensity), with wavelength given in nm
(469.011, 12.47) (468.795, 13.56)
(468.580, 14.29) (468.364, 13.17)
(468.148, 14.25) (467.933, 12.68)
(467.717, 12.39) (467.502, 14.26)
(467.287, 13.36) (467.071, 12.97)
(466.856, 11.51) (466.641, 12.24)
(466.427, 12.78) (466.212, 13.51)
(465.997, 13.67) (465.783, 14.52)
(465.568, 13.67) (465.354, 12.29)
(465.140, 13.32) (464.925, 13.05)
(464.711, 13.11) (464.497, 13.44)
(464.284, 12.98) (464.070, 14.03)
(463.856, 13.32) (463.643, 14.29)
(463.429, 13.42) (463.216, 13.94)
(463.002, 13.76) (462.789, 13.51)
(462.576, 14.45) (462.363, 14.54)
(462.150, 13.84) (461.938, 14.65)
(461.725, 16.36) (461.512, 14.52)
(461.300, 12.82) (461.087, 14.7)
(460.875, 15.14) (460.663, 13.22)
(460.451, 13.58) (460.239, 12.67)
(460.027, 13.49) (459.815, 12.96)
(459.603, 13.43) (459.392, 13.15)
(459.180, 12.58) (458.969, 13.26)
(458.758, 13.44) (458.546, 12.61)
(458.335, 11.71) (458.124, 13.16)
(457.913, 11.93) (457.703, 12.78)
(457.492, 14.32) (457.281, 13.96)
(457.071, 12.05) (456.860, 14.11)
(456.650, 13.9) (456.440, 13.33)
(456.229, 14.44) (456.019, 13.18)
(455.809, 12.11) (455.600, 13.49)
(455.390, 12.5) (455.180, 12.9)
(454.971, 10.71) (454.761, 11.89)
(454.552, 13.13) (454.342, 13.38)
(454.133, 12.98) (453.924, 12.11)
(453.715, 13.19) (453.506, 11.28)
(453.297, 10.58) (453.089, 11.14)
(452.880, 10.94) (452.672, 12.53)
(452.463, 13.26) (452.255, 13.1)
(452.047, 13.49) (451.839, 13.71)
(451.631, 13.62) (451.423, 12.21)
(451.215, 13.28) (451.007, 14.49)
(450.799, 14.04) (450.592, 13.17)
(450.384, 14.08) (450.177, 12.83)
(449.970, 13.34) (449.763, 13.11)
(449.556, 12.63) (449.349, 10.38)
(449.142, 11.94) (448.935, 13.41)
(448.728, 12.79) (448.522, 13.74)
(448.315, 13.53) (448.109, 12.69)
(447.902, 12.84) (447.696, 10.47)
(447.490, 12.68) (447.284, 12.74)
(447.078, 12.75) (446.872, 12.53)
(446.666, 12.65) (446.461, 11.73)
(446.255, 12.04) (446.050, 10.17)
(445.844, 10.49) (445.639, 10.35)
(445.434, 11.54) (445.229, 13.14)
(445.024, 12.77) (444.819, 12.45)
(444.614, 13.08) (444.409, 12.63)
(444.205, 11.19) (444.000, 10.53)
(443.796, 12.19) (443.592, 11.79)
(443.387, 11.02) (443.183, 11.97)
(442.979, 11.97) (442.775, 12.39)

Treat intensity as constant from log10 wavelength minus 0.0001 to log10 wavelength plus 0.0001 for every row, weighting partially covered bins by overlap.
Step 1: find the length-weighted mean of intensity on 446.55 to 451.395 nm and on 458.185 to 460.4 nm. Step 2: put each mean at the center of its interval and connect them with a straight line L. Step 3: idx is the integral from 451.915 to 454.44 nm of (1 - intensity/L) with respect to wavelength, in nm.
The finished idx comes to 0.11 nm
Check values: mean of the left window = 12.9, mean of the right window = 12.9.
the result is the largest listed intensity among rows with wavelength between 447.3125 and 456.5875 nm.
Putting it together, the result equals 14.49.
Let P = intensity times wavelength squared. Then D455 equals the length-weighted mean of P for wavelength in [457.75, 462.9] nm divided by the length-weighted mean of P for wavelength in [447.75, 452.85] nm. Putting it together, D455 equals 1.09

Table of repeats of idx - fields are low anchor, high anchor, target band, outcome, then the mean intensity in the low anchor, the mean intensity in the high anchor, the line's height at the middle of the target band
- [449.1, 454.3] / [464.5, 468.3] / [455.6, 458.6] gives -0.060 nm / 12.7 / 13.2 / 12.9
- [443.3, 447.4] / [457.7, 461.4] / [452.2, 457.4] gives 0.037 nm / 11.9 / 13.2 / 12.7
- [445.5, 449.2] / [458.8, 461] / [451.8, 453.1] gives 0.003 nm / 12.2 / 13.4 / 12.7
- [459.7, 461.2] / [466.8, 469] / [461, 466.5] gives -0.124 nm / 13.7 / 13.3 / 13.5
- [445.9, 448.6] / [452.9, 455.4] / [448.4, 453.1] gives -0.294 nm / 12.3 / 12.1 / 12.2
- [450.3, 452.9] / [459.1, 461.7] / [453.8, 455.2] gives 0.102 nm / 13.3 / 13.6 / 13.4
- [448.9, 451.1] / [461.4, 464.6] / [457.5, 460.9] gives 0.175 nm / 13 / 14.1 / 13.8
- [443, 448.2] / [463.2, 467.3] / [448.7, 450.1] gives -0.036 nm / 11.9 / 13.3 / 12.2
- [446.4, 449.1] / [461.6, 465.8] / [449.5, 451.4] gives -0.082 nm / 12.7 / 13.8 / 12.9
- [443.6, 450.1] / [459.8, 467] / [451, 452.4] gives -0.079 nm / 12.2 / 13.6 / 12.6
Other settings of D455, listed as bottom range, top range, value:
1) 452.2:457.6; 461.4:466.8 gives 1.12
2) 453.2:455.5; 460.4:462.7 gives 1.21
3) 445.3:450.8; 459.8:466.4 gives 1.19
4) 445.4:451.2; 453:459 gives 1.05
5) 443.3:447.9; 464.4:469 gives 1.22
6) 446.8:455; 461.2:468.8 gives 1.14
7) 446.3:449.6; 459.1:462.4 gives 1.18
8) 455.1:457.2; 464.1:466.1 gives 1.05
